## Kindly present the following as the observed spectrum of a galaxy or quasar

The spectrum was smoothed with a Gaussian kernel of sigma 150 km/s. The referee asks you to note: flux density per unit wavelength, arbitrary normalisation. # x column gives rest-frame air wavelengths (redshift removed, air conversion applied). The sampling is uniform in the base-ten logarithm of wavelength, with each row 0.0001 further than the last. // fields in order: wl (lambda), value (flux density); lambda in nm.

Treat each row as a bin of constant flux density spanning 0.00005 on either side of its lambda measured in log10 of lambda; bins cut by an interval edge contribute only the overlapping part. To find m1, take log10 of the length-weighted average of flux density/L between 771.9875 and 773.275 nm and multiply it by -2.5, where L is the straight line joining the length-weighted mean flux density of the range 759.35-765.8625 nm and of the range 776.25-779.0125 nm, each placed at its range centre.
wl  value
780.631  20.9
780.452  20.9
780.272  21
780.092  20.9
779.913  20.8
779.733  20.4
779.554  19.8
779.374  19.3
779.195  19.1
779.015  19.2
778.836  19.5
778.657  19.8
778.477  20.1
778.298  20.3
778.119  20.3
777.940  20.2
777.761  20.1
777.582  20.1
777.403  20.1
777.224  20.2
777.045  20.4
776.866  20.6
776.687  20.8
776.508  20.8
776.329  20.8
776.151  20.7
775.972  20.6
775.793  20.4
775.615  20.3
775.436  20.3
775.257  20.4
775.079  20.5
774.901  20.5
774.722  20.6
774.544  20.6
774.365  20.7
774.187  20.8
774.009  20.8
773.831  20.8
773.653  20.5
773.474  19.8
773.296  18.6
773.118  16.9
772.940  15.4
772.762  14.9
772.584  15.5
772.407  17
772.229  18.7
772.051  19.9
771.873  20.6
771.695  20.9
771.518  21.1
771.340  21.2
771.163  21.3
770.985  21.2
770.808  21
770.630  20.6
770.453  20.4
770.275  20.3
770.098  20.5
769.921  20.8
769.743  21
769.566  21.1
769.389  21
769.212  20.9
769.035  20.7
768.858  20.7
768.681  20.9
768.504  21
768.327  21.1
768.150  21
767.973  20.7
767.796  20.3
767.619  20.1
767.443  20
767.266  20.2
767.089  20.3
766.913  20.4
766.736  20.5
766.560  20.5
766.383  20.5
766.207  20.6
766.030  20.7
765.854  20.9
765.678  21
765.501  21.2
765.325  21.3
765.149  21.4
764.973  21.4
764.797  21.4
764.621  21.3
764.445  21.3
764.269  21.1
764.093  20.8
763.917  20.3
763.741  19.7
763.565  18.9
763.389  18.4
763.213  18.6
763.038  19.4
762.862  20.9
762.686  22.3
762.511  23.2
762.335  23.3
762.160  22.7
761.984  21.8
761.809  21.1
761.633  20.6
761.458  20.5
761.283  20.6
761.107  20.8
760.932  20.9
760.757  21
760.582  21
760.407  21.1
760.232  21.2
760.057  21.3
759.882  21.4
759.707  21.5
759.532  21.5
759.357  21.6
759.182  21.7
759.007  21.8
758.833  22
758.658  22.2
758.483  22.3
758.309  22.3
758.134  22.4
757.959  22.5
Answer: 0.21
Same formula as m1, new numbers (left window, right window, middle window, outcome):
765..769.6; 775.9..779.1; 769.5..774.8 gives 0.040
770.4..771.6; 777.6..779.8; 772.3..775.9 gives 0.068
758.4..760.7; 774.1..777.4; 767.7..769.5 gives 0.009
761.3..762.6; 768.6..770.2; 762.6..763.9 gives 0.100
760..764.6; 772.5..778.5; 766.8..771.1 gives -0.017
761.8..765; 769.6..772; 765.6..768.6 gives 0.016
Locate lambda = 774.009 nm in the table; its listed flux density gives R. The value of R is 20.8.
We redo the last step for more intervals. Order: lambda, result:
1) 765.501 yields 21.2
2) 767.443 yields 20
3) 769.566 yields 21.1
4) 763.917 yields 20.3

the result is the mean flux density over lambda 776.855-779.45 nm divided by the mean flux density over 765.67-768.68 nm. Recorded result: 0.97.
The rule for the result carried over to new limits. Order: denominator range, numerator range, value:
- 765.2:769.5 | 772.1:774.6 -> 0.90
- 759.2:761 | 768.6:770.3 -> 0.98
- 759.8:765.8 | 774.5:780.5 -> 0.97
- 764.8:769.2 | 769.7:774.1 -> 0.94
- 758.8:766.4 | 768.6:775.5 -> 0.95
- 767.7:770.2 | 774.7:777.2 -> 0.99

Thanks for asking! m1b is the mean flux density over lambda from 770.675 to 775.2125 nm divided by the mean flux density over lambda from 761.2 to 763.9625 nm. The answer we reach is 0.94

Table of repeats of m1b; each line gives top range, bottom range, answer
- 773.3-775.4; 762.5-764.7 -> 1.00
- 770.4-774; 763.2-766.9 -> 0.94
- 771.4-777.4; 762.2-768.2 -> 0.95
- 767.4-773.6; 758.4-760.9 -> 0.93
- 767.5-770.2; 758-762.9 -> 0.96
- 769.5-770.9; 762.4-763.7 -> 1.02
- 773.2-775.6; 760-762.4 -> 0.96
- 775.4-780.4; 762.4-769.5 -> 0.98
